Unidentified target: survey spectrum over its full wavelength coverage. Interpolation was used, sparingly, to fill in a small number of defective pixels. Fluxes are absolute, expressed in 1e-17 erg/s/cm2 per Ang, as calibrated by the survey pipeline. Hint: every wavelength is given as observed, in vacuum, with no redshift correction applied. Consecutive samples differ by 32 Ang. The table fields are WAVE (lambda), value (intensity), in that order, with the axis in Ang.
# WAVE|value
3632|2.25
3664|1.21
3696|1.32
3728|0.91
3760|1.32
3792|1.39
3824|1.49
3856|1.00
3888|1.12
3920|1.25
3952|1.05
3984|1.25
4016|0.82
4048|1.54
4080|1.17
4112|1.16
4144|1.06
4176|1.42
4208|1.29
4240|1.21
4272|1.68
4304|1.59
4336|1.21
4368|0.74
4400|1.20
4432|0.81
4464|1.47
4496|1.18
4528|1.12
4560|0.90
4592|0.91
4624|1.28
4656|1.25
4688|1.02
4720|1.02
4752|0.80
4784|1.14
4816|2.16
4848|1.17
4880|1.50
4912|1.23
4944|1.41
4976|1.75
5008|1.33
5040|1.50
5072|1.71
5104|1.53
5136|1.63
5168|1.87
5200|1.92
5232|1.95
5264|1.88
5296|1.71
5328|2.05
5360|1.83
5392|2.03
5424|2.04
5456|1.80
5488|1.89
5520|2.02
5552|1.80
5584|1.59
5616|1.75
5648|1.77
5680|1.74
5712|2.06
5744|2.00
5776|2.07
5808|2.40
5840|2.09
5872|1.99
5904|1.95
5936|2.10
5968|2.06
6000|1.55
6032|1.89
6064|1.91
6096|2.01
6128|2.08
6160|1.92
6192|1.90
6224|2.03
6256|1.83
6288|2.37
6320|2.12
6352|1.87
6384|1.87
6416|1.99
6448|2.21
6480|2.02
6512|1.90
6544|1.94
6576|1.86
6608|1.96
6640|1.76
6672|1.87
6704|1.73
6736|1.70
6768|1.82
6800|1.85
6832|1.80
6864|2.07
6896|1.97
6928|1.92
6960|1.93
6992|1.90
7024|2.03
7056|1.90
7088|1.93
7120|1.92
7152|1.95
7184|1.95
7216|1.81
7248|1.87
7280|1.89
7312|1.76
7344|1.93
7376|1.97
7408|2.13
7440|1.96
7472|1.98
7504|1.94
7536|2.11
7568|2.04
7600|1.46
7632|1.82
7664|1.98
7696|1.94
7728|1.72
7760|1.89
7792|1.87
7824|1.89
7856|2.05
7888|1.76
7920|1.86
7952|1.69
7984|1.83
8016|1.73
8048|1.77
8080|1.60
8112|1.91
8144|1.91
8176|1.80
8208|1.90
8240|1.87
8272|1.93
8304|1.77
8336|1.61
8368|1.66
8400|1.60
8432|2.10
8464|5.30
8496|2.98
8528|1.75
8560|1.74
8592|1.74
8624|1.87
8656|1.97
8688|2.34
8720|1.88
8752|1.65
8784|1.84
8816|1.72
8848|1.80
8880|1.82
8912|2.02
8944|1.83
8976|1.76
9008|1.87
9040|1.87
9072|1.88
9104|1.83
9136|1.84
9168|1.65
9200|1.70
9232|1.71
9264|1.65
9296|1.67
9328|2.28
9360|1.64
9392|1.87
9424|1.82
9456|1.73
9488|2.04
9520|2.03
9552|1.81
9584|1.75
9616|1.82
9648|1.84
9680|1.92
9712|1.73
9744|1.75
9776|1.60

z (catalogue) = 0.29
